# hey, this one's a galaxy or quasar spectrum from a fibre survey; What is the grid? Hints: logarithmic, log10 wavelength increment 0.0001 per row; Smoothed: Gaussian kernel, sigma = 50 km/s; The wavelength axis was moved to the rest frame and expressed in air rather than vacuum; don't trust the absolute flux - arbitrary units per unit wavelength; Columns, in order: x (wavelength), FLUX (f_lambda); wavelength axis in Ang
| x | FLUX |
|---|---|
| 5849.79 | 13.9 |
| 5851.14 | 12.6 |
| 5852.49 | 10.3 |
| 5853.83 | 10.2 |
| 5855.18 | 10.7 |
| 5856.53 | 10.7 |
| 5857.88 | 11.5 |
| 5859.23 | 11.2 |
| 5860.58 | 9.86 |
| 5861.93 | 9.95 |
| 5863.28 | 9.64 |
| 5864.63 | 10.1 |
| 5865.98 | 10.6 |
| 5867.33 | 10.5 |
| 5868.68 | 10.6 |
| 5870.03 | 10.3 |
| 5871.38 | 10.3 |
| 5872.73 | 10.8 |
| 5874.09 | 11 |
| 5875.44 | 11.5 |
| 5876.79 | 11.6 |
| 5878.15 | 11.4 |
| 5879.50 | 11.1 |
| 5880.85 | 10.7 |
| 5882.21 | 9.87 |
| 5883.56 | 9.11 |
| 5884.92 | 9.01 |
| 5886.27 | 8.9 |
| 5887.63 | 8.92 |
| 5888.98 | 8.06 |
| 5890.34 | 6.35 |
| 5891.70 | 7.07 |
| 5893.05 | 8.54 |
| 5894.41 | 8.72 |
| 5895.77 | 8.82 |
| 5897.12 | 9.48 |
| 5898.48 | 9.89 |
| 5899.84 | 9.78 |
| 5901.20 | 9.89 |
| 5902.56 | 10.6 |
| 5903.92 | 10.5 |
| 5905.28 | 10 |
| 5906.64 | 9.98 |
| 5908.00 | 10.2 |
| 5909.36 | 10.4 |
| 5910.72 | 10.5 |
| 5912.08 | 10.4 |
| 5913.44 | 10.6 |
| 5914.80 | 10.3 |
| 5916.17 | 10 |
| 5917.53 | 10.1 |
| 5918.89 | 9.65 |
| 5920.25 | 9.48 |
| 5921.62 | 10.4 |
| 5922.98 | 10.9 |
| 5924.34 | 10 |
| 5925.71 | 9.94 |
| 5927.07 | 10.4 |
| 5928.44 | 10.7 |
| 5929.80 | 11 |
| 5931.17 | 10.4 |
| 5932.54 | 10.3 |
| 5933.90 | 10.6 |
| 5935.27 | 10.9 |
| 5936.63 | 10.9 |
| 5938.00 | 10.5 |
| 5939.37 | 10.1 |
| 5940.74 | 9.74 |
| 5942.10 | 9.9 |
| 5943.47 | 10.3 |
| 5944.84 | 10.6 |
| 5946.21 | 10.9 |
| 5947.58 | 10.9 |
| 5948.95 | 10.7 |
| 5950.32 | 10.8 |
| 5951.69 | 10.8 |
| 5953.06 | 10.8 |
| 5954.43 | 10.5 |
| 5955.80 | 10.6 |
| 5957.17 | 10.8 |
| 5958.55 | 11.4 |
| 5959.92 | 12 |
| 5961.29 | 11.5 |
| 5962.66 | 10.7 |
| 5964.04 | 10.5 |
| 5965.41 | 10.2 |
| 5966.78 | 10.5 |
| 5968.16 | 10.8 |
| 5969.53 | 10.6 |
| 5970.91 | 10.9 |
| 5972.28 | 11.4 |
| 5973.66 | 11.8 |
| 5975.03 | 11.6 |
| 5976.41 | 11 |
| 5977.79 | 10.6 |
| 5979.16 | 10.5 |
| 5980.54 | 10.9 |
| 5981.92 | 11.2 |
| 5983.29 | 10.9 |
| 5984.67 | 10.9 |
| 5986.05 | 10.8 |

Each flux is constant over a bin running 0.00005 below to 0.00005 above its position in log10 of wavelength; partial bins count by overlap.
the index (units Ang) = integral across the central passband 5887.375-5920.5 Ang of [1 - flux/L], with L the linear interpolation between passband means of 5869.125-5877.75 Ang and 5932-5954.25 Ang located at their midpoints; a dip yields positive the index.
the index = 3.74 Ang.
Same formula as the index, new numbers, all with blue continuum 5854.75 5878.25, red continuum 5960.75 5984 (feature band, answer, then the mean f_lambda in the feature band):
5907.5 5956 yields 1.77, 10.4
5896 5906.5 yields 0.76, 9.97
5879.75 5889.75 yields 1.33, 9.28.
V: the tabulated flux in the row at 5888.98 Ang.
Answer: 8.06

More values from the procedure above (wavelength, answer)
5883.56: 9.11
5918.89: 9.65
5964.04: 10.5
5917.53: 10.1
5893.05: 8.54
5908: 10.2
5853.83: 10.2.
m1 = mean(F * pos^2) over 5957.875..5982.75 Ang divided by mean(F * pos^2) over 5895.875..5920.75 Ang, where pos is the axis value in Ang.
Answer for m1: 1.12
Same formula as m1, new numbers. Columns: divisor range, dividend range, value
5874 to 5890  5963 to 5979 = 1.12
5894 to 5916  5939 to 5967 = 1.08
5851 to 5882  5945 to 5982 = 1.05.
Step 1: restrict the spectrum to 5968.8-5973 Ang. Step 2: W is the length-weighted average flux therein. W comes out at 11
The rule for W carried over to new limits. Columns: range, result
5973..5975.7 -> 11.7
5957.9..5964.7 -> 11.2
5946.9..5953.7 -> 10.8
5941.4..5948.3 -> 10.5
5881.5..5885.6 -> 9.34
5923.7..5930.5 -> 10.4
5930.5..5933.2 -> 10.3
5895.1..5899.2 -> 9.41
